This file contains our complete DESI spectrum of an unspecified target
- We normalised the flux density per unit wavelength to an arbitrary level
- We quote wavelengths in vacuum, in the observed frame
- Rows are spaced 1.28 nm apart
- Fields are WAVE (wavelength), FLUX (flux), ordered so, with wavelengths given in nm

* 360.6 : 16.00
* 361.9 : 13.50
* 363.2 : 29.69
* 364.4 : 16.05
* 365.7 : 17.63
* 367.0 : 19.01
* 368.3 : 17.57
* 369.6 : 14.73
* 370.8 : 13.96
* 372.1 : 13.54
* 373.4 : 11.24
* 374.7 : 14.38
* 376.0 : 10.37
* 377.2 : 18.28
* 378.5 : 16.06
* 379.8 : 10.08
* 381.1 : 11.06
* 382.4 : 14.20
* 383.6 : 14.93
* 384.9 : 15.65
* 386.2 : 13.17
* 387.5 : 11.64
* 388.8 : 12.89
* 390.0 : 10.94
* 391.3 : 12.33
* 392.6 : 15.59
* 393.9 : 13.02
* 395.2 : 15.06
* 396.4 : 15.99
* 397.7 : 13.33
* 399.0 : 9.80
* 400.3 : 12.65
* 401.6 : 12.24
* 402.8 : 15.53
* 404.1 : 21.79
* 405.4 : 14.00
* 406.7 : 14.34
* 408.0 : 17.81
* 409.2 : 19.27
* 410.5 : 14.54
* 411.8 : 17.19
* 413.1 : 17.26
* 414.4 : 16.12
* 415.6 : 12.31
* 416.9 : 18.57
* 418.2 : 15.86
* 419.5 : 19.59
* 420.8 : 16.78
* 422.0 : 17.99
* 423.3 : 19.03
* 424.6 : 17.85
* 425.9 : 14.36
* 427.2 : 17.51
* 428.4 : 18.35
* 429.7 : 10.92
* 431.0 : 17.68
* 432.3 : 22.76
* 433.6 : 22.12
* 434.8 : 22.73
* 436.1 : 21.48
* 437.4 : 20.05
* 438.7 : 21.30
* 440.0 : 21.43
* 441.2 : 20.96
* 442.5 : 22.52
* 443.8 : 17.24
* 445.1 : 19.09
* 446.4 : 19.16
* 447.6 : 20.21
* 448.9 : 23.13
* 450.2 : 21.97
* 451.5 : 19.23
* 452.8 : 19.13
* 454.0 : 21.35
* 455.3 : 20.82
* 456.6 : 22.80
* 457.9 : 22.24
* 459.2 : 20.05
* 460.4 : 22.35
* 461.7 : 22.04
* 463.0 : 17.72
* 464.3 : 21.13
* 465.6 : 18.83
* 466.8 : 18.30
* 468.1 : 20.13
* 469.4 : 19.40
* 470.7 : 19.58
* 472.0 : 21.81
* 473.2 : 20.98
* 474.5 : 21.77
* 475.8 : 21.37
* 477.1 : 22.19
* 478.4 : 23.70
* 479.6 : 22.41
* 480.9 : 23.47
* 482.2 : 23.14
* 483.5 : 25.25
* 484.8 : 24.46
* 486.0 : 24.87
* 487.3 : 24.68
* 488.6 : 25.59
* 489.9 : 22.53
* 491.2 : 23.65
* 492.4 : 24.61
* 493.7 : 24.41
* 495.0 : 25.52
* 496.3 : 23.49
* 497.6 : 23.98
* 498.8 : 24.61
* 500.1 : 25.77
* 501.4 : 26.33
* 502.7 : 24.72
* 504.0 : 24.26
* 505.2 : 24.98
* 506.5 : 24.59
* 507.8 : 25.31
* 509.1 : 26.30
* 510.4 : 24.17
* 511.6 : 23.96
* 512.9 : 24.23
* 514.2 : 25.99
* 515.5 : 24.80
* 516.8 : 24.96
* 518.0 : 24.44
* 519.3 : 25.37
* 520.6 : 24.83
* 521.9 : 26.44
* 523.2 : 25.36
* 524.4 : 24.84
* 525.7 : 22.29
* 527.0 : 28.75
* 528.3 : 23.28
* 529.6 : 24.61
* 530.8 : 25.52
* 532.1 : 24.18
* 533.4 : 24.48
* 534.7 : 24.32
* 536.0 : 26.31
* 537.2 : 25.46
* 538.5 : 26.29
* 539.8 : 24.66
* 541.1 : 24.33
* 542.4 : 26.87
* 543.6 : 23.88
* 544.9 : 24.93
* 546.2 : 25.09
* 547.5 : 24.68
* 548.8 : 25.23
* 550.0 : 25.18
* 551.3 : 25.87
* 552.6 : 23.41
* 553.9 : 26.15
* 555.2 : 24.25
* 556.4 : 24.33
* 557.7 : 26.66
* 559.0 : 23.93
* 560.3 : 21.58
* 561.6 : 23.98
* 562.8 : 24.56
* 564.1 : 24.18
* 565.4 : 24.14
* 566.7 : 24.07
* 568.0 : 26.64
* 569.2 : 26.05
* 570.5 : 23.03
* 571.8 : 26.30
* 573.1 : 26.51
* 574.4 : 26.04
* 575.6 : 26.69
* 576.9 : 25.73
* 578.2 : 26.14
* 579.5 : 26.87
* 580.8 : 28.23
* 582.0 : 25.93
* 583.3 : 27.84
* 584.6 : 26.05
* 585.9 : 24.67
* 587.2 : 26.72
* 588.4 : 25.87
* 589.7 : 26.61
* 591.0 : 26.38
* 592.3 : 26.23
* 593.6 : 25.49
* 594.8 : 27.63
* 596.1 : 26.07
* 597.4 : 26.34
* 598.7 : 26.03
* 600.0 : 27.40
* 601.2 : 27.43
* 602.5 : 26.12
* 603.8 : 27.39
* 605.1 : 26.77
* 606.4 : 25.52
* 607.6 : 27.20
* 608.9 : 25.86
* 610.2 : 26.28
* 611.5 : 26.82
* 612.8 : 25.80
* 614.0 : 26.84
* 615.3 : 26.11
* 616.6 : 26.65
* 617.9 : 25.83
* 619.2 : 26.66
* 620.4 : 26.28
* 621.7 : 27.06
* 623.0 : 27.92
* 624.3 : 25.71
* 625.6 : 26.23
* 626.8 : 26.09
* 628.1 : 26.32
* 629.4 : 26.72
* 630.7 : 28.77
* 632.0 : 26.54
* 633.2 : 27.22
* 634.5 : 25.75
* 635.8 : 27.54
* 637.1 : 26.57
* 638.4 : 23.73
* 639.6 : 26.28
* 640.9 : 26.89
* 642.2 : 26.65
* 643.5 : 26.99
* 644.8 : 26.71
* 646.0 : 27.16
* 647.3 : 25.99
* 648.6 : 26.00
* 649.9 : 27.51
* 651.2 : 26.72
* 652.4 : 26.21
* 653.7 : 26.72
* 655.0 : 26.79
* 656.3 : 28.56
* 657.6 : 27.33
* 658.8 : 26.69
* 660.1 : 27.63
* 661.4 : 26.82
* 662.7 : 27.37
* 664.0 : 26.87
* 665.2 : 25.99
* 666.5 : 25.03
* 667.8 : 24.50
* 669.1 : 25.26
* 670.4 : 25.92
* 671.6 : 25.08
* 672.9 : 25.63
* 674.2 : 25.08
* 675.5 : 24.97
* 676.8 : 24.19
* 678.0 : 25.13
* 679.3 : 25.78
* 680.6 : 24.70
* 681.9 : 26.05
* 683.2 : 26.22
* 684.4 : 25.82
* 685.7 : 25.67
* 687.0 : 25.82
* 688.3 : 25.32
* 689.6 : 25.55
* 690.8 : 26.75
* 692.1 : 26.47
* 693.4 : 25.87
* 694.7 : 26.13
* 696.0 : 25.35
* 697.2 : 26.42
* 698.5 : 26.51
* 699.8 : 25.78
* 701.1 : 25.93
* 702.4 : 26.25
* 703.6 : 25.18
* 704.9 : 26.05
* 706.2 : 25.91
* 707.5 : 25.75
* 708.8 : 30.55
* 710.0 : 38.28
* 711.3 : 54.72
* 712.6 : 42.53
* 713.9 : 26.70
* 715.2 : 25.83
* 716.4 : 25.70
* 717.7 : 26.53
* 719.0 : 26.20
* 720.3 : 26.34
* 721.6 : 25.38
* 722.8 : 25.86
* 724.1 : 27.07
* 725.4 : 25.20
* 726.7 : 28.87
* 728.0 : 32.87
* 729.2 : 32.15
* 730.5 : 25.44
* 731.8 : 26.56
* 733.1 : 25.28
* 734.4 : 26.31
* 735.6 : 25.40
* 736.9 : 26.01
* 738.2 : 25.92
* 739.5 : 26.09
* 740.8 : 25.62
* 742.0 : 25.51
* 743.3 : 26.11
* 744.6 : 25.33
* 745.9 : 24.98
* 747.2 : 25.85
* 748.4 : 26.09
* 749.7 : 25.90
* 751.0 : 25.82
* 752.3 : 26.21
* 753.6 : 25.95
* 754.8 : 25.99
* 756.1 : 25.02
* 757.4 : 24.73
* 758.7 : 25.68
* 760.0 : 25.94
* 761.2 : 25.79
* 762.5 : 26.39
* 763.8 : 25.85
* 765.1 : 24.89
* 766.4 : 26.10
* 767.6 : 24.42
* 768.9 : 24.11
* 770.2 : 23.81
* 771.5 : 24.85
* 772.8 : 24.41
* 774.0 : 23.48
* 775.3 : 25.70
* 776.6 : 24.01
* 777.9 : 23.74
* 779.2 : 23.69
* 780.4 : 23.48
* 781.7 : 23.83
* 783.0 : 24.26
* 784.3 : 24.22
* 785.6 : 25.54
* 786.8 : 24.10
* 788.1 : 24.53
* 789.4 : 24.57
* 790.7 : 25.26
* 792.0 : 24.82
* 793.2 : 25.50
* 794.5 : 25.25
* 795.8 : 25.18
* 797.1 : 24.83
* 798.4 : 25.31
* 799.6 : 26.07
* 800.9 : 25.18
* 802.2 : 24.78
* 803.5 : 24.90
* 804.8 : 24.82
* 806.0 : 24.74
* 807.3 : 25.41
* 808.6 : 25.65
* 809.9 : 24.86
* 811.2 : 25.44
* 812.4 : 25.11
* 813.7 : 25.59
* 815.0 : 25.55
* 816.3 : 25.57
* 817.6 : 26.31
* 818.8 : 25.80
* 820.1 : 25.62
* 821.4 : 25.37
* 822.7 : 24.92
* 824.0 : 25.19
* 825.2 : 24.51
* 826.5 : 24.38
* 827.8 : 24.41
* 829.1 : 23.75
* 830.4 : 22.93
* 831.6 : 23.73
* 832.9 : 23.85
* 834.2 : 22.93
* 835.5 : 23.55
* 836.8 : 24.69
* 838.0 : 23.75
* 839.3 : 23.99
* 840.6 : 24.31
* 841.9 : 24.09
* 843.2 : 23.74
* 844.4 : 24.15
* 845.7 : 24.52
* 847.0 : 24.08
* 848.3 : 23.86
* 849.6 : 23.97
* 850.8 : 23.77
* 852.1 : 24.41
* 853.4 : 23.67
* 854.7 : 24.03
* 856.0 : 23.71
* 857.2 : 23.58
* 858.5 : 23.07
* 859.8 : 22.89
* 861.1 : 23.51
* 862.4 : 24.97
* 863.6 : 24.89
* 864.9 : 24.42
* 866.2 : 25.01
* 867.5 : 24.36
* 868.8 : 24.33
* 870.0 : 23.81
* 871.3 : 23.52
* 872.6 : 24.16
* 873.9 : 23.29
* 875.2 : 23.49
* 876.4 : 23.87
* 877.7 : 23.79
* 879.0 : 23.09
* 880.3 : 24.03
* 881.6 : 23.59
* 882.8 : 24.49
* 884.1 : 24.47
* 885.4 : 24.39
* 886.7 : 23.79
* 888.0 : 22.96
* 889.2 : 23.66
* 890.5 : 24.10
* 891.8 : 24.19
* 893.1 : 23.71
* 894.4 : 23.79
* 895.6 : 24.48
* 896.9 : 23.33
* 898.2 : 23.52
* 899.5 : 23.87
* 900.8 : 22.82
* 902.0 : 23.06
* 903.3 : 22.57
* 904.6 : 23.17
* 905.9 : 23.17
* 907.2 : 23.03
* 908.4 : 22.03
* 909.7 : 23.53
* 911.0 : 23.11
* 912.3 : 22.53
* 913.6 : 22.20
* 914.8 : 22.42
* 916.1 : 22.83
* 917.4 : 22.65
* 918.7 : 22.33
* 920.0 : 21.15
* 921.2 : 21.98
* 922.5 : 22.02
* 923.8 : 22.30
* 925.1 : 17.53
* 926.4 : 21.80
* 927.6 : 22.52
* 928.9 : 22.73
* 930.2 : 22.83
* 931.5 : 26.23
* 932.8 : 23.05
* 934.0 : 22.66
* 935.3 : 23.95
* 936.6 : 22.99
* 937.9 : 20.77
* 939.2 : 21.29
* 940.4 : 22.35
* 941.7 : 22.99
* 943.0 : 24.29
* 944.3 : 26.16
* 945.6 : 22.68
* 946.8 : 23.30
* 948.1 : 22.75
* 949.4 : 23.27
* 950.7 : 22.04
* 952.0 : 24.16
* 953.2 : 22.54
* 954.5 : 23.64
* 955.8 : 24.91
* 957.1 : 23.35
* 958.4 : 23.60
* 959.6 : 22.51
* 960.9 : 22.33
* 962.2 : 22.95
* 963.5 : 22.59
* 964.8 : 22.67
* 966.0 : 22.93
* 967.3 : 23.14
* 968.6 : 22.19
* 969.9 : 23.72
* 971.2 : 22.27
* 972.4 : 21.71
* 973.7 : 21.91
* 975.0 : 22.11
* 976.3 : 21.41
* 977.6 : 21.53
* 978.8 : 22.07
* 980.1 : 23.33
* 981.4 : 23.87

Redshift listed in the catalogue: 0.083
